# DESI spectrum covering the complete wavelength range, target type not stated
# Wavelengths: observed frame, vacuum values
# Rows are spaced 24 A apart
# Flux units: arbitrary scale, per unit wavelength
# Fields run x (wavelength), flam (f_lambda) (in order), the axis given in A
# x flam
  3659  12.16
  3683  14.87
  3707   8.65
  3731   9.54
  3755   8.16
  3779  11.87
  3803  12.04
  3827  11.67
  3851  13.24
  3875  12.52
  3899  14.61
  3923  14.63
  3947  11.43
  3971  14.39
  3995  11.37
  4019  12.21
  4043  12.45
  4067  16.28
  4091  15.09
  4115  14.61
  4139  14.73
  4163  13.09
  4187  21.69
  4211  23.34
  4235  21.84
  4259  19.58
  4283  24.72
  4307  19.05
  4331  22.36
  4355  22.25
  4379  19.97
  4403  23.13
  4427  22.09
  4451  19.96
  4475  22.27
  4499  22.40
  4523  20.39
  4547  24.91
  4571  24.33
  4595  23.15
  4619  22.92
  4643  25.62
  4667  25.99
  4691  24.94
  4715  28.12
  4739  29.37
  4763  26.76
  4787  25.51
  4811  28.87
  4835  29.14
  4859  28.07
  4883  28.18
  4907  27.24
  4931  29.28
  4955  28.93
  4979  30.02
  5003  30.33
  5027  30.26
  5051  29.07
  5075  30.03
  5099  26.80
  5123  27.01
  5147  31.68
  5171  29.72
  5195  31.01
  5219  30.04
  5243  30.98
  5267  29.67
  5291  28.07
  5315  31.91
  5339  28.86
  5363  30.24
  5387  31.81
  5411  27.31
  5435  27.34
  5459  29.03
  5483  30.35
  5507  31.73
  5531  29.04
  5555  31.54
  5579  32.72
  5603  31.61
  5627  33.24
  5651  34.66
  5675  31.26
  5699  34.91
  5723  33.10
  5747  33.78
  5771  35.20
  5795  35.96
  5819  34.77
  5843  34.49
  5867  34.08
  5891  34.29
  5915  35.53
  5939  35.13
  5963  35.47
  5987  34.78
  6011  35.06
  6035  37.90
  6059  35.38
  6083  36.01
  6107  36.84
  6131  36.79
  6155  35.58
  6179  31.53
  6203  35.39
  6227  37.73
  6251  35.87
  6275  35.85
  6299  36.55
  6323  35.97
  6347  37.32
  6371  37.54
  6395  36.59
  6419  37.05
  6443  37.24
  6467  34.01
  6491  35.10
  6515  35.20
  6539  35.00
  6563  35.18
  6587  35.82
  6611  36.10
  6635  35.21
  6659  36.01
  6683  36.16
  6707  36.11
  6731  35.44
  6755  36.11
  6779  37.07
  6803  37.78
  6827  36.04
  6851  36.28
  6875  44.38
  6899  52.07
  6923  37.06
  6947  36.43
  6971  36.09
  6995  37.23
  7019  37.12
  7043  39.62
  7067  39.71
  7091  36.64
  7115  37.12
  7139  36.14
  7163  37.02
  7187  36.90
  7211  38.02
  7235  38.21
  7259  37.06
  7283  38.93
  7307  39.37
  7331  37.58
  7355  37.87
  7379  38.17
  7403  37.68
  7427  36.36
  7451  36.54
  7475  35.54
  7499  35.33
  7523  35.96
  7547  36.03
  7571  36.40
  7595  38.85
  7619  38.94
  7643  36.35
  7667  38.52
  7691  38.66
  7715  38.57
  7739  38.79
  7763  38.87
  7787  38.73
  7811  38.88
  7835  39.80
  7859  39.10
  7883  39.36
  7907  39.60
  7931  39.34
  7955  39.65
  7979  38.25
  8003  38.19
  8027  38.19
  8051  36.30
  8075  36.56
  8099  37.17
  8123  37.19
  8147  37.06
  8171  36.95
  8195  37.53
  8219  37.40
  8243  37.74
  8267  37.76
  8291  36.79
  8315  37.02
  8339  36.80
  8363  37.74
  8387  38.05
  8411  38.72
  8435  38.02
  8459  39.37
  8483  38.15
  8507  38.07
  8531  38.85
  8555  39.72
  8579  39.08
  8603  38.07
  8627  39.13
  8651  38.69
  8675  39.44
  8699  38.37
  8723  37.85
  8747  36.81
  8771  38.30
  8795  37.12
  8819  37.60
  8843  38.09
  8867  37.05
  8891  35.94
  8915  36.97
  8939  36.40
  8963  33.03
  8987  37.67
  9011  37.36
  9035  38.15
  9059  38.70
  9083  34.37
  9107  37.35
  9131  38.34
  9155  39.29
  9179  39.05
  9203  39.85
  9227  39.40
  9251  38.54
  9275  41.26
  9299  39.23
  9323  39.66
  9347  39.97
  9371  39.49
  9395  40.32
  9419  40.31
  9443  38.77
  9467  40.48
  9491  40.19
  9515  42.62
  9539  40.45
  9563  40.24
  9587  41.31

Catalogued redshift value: 0.049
